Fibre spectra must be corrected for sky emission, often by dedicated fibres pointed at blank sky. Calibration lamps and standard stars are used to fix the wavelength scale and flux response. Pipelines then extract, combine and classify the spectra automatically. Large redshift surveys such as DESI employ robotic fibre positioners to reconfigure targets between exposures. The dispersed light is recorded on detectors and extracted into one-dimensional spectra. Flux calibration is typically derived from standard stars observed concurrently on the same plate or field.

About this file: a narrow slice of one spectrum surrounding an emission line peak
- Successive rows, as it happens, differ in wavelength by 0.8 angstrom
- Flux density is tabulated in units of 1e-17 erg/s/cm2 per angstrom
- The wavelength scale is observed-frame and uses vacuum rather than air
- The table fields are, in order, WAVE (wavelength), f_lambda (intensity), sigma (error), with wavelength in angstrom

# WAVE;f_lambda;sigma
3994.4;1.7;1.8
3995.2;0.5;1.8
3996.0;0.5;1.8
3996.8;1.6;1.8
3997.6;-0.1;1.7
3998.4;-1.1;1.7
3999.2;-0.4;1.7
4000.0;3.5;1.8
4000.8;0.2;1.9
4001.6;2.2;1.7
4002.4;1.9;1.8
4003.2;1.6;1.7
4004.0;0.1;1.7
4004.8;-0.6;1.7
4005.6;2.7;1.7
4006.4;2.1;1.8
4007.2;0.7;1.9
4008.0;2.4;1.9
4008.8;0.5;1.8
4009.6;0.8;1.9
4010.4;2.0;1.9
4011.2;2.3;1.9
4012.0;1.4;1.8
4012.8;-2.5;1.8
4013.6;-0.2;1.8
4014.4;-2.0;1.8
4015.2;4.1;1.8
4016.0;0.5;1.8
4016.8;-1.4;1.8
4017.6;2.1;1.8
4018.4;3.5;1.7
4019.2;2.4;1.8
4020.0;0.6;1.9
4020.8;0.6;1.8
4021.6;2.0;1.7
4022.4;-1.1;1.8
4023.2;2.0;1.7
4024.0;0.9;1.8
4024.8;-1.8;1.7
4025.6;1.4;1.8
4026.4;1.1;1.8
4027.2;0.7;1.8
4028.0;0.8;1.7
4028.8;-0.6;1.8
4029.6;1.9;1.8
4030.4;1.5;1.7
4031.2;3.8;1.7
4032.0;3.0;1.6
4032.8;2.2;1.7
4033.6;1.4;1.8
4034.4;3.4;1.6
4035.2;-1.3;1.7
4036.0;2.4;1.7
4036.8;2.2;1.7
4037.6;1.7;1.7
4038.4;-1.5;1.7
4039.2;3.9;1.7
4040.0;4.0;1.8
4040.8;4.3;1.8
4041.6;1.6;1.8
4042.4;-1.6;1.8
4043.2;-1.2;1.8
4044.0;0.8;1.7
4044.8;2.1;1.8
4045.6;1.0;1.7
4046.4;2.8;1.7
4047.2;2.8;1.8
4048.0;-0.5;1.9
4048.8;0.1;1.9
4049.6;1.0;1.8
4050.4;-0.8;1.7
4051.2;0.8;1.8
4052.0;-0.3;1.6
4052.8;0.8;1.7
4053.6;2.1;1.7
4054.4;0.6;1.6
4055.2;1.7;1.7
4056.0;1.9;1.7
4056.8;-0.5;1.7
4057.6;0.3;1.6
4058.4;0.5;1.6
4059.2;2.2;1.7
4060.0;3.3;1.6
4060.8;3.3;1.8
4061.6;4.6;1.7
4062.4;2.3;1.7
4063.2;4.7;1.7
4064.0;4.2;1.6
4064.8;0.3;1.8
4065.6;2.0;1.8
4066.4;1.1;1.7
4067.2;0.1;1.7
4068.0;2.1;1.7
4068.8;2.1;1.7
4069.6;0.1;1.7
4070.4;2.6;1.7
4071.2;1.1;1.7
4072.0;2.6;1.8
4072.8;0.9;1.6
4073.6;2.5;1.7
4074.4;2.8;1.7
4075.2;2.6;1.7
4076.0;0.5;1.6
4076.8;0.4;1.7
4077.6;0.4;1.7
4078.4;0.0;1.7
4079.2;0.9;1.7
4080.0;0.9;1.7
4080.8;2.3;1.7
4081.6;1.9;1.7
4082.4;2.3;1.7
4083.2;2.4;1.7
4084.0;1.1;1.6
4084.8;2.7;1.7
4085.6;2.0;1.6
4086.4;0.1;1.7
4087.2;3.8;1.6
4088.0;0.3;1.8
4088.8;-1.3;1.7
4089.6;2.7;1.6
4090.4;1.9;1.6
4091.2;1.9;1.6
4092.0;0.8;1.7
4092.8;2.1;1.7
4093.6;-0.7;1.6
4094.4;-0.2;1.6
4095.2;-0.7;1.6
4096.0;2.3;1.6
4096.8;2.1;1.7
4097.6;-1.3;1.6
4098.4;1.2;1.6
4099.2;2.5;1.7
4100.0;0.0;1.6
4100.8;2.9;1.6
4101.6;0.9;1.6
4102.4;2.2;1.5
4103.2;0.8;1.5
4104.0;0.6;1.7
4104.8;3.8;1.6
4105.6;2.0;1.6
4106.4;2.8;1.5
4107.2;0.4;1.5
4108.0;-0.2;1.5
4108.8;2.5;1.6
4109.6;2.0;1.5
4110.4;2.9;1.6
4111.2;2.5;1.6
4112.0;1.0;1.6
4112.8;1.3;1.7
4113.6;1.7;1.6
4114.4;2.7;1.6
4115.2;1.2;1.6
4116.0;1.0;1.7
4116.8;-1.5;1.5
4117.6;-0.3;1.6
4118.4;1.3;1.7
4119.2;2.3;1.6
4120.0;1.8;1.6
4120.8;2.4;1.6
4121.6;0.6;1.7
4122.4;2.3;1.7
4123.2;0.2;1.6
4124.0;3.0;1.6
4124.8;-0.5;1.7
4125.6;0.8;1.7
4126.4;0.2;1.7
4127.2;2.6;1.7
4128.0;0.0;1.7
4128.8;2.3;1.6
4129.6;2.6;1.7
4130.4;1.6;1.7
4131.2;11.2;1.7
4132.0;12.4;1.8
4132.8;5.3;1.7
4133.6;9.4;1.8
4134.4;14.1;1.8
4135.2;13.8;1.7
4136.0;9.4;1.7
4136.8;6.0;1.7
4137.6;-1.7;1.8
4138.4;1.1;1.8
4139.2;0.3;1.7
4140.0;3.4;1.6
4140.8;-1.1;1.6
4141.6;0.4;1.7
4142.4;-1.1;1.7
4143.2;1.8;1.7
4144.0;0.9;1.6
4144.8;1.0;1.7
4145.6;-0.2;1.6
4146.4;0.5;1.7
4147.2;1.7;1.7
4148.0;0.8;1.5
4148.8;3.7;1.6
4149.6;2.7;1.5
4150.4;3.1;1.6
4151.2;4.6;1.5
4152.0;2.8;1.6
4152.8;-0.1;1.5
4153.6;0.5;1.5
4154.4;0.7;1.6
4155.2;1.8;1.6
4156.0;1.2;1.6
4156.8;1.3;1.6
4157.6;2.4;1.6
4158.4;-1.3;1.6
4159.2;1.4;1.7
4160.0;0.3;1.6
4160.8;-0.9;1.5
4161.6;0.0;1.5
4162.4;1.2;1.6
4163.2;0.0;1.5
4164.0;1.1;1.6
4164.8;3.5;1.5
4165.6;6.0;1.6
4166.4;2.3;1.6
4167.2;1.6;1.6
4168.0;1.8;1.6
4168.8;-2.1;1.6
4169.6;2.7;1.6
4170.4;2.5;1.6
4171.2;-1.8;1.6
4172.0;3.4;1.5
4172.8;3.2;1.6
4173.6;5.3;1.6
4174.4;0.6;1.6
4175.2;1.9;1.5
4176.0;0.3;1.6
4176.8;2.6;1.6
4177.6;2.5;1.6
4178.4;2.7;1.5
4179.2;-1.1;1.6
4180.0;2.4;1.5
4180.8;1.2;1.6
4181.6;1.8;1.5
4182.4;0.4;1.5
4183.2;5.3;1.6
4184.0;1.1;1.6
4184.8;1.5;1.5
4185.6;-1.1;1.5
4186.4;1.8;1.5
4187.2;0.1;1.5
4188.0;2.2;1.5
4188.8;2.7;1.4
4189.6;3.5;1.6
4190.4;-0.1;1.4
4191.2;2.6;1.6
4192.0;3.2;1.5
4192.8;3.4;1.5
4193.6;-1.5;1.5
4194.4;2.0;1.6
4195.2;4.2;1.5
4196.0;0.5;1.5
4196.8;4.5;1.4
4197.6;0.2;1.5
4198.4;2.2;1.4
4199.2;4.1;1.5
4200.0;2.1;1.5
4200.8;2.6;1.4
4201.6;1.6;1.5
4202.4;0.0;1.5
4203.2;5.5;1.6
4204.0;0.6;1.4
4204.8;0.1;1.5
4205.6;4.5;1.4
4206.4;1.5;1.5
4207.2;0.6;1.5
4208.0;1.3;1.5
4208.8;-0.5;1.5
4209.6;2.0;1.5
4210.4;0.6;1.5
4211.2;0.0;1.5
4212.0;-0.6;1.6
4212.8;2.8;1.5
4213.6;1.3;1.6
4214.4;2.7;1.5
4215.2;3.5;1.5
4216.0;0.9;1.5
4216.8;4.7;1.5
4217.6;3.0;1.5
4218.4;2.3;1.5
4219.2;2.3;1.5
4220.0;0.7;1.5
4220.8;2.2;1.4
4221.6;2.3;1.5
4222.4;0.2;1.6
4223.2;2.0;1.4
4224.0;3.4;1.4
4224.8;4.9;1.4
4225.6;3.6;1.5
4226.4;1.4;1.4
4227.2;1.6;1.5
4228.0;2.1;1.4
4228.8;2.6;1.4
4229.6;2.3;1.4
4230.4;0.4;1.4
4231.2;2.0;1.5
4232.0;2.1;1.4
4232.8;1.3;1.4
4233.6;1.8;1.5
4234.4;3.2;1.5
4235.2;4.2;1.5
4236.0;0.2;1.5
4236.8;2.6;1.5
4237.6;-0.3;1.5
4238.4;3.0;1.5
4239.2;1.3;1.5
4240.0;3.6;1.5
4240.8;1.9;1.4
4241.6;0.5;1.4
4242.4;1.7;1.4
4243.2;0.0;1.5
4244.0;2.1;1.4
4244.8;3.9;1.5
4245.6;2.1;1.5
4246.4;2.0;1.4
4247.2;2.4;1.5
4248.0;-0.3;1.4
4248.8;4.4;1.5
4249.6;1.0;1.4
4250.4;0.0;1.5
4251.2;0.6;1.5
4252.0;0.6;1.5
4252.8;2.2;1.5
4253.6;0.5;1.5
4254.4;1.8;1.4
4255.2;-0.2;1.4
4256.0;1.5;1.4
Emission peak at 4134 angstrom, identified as [O II]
